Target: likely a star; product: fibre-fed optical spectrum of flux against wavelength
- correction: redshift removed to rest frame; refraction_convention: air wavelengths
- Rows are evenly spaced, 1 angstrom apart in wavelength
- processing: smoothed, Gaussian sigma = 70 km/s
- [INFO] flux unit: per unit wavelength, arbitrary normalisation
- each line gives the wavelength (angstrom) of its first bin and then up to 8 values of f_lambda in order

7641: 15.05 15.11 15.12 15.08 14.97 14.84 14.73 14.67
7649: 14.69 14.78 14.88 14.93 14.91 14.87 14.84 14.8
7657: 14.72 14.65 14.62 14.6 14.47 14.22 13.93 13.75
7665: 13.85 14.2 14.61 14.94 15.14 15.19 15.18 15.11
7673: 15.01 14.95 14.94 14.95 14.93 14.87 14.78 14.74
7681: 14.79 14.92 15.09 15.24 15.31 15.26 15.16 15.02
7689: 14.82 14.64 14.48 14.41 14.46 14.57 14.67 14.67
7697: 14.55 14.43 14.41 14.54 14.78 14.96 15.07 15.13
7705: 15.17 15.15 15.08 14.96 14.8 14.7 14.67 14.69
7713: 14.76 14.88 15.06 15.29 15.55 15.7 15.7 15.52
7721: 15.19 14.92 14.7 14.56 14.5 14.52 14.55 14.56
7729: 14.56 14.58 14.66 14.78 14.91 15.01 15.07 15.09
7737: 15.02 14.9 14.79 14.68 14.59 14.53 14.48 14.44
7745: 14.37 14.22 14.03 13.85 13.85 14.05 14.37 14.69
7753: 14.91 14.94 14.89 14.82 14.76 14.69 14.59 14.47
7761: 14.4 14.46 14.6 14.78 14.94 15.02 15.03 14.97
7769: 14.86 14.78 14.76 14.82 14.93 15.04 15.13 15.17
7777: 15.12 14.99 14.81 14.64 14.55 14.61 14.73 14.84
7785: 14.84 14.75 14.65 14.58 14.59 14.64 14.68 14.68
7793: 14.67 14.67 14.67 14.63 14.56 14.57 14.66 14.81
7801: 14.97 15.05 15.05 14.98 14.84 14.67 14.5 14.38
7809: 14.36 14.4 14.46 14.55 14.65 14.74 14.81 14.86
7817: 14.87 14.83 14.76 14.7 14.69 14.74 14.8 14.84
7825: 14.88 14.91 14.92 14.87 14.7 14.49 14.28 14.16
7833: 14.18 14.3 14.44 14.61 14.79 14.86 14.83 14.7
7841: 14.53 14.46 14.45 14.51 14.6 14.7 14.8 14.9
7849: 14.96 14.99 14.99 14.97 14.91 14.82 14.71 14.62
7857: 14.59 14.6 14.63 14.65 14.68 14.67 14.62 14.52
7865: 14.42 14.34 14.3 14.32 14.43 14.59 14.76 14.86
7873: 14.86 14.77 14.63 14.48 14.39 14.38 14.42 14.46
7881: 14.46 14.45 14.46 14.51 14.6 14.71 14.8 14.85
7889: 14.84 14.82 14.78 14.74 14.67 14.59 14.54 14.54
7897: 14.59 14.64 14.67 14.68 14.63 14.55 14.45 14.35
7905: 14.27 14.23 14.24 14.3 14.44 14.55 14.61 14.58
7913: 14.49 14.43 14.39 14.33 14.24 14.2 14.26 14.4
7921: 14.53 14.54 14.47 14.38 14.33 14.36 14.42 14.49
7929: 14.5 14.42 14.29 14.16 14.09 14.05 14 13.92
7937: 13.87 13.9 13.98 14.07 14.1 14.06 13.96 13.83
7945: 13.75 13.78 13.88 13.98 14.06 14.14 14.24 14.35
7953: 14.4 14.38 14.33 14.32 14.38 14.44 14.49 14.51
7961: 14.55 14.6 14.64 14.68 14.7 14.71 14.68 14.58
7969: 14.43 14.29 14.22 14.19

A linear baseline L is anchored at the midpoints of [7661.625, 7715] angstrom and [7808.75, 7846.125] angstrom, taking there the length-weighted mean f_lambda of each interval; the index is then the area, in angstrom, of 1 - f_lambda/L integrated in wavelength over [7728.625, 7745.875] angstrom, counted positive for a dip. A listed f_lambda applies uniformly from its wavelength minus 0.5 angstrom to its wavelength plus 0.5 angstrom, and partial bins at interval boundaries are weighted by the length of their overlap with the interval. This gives 0.0 angstrom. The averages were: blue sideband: 14.8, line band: 14.7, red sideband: 14.6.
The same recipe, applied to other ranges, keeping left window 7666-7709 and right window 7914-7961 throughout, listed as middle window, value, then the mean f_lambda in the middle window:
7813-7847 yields -0.4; 14.7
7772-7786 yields -0.2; 14.9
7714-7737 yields -0.3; 15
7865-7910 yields -0.6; 14.6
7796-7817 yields -0.2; 14.7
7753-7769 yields -0.1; 14.8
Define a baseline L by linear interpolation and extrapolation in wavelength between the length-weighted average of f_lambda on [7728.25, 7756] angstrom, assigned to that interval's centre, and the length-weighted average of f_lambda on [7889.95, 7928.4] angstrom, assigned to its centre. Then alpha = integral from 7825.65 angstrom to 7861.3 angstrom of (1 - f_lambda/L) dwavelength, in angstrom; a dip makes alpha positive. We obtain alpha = -0.3 angstrom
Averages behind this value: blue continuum 14.6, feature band 14.7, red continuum 14.5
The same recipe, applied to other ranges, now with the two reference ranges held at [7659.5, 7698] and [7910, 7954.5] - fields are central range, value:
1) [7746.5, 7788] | -0.42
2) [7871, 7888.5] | -0.33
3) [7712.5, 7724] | -0.40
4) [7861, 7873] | -0.16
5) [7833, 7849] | -0.24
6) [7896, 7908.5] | -0.16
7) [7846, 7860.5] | -0.41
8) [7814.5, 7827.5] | -0.33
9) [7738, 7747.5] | 0.08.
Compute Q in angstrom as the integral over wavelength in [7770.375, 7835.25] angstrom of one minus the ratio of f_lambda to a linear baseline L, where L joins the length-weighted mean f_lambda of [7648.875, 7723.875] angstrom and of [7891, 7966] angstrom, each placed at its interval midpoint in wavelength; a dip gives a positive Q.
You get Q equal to -0.5 angstrom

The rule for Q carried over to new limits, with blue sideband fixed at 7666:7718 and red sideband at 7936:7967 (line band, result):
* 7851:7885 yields -0.33 angstrom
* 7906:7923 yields -0.09 angstrom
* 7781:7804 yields -0.13 angstrom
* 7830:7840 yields 0.02 angstrom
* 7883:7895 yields -0.25 angstrom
